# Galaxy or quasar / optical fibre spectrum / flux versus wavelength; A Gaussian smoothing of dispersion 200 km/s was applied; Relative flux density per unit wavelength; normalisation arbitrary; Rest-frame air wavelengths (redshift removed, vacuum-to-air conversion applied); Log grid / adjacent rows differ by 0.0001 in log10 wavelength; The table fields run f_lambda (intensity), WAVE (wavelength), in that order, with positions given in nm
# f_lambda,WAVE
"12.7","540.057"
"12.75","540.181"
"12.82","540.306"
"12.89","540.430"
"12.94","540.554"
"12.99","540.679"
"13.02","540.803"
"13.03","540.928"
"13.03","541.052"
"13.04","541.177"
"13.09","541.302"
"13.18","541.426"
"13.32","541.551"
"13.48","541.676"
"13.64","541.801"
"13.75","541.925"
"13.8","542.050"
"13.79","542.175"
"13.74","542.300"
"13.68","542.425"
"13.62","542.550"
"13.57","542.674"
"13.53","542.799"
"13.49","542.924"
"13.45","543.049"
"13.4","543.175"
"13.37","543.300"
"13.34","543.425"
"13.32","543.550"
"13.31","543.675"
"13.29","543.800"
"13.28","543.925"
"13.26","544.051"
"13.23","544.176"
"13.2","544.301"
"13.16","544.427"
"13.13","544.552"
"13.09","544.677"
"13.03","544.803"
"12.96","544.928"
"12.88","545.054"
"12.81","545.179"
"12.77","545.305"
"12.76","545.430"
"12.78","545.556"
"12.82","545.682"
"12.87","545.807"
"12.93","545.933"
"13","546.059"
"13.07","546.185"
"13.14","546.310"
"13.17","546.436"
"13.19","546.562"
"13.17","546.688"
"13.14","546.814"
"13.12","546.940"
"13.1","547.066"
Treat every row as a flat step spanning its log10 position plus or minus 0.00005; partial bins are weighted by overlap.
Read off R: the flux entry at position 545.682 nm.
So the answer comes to 12.82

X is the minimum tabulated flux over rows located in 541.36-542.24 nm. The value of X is 13.18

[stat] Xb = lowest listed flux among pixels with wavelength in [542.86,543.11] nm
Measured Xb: 13.45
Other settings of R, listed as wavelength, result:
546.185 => 13.07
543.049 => 13.45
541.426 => 13.18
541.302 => 13.09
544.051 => 13.26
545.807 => 12.87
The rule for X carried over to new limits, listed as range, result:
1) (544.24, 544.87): 13.03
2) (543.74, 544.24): 13.23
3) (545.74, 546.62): 12.87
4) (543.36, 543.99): 13.28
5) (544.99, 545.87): 12.76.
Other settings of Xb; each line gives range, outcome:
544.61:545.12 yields 12.88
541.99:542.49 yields 13.68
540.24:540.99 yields 12.82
